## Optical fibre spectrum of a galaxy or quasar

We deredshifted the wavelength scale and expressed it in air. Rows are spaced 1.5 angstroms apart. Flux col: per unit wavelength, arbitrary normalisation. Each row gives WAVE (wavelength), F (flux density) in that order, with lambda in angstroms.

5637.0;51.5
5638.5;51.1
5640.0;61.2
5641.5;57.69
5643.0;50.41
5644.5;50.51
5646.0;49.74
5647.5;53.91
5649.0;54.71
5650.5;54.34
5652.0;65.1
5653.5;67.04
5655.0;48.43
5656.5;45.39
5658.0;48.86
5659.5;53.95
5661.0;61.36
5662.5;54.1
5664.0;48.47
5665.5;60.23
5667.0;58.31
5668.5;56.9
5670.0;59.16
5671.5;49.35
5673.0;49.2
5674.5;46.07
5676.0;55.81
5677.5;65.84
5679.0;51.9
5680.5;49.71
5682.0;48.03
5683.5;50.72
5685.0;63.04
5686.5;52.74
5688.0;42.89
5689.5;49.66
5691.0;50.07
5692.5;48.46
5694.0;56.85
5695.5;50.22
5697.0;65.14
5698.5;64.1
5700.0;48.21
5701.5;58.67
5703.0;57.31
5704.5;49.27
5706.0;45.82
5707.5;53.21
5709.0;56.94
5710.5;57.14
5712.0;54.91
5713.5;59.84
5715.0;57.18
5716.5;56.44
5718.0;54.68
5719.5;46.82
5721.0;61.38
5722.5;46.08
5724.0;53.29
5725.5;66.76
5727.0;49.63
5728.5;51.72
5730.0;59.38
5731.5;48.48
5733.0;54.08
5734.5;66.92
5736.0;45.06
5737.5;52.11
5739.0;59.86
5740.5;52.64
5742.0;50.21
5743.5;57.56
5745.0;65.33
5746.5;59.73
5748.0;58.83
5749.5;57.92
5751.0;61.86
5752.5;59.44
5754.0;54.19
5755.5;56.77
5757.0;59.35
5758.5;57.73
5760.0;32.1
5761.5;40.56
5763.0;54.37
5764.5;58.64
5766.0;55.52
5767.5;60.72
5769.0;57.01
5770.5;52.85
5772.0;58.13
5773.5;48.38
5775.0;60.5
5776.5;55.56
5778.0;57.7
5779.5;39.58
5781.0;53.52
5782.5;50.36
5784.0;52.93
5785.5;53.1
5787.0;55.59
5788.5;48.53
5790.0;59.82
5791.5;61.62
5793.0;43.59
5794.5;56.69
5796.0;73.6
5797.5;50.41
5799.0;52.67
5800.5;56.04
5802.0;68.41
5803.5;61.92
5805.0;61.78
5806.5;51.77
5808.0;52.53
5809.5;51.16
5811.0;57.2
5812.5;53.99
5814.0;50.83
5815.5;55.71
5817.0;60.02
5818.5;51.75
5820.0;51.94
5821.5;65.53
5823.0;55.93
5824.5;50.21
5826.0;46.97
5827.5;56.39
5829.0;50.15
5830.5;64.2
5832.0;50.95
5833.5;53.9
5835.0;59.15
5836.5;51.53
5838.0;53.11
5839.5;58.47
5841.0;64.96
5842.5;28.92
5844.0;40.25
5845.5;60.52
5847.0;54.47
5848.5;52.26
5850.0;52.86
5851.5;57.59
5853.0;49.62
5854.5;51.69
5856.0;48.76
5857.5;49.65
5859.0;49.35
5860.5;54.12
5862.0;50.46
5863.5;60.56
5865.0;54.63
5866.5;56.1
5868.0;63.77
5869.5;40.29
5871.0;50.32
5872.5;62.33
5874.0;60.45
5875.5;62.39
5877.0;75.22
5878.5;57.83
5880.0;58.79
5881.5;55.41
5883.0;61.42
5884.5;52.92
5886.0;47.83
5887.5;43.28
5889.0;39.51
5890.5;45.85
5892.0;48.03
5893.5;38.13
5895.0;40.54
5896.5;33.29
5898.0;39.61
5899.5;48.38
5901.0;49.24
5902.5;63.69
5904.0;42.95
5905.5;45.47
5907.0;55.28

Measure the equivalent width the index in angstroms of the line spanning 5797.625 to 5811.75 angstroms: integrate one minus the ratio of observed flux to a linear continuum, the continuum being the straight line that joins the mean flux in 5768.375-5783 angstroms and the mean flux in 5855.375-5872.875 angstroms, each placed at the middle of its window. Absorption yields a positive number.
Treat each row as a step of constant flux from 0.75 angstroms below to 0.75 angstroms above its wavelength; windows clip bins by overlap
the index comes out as -0.9 angstroms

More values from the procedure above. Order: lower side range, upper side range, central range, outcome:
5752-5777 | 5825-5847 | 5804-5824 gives -0.8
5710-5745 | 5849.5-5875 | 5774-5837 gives -0.9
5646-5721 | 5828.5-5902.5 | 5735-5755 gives -1.2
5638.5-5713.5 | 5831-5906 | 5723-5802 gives -2.9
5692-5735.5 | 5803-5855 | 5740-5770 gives -0.4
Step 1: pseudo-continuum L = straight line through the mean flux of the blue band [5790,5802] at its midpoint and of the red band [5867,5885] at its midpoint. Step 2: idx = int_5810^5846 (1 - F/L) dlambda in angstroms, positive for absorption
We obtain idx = 2.5 angstroms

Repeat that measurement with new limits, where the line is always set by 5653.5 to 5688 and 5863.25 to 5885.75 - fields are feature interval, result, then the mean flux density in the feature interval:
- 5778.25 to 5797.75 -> 0.7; 54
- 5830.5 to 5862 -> 2.7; 52.4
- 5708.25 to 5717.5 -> -0.4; 57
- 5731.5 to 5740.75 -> 0.0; 54.7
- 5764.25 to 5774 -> -0.1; 55.9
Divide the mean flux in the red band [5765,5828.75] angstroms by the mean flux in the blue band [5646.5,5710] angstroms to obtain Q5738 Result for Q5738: 1.02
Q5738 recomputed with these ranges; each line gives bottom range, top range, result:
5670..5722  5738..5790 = 1.02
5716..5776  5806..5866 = 0.97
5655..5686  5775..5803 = 1.03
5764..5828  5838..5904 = 0.94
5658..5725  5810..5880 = 1.01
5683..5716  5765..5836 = 1.02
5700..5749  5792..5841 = 1.01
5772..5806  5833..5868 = 0.95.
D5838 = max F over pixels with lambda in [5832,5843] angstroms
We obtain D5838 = 64.96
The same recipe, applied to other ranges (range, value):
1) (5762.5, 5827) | 73.6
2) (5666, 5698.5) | 65.84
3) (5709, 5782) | 66.92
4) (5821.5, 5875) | 65.53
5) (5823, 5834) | 64.2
